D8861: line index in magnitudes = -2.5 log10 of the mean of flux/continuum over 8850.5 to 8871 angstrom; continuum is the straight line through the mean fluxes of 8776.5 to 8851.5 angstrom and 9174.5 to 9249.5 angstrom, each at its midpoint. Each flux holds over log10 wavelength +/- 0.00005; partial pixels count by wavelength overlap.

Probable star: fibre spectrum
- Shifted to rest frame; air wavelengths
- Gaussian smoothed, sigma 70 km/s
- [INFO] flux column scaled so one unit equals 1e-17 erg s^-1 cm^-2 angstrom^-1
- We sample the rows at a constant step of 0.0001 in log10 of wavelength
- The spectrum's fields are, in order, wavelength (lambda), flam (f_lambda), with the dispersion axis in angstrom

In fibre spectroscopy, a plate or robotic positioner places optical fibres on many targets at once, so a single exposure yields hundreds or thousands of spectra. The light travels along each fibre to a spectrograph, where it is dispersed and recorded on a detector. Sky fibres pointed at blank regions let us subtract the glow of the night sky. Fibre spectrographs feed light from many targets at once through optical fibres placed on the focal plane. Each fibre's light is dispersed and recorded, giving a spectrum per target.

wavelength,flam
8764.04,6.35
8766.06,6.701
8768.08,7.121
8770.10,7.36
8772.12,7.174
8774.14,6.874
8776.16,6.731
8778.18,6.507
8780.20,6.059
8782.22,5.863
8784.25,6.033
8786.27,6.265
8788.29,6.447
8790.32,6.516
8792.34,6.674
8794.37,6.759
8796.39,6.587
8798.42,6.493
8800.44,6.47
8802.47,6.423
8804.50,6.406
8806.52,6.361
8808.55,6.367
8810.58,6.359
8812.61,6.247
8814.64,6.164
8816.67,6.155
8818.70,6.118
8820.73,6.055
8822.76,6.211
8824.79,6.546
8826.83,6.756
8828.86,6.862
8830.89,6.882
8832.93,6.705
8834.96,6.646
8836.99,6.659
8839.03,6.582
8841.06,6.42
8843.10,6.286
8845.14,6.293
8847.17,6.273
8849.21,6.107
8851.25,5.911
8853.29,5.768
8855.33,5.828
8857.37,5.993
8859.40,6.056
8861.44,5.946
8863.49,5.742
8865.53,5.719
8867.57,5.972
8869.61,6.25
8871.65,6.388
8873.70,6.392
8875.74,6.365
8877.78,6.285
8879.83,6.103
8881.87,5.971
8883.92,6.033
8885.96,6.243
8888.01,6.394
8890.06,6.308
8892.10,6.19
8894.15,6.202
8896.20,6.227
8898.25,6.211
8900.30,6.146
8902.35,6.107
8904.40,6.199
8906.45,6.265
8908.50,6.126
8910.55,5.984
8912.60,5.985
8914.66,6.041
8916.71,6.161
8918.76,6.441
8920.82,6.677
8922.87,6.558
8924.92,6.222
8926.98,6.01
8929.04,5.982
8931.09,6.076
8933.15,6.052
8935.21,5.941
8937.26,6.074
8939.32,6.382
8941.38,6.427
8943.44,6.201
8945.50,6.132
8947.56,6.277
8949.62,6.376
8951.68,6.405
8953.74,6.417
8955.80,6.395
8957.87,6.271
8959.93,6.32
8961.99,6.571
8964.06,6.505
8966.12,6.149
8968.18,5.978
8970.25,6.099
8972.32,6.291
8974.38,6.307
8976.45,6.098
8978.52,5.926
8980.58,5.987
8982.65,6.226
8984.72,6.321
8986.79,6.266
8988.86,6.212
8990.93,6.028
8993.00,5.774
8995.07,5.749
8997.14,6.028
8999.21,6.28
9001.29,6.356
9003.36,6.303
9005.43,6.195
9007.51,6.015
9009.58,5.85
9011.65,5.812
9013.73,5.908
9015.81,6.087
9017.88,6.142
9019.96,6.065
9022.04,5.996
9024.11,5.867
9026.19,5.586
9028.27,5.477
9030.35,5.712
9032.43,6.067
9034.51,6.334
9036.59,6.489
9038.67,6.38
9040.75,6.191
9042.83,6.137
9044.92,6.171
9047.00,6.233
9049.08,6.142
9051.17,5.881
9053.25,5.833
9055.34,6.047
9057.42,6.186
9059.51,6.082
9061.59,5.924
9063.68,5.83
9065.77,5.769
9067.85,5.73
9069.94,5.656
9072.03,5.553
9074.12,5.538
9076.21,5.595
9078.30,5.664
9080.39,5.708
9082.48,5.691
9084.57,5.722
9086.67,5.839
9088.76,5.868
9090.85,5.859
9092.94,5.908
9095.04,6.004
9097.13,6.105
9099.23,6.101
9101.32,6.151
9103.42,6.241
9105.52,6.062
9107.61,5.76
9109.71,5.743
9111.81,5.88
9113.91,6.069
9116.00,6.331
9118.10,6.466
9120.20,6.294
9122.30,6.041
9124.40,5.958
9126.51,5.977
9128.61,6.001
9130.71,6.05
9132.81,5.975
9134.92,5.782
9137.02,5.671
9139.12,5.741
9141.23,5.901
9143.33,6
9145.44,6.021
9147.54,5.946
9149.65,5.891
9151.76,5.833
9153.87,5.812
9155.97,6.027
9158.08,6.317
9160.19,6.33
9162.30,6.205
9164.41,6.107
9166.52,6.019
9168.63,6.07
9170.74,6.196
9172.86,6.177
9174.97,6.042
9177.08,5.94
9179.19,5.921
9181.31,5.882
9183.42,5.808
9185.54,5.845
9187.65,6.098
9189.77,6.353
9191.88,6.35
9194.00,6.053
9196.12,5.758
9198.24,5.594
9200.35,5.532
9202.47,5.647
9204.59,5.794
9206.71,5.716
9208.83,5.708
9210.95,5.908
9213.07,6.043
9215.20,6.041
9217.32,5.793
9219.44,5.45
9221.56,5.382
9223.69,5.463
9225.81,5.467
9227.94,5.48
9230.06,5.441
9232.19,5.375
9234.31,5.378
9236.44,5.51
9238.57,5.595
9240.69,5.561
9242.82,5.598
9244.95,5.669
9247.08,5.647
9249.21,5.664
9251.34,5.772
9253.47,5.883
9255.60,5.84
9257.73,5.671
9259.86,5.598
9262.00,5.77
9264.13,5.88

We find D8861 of 0.07 mag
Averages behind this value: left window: 6.4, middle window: 5.93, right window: 5.73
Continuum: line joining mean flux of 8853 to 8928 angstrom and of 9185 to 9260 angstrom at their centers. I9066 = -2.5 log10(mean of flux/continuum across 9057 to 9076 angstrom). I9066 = 0.03 mag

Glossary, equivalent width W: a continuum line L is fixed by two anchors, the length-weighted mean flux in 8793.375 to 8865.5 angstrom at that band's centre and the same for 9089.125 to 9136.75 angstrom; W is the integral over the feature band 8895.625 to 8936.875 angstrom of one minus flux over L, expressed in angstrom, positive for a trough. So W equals 0.40 angstrom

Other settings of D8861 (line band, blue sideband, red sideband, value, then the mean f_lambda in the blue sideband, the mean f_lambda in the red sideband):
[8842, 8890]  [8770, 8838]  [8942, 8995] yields 0.05 mag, 6.48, 6.21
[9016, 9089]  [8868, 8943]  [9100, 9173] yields 0.03 mag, 6.2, 6.03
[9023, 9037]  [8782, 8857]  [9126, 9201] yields 0.04 mag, 6.37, 5.98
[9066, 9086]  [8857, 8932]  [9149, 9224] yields 0.07 mag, 6.16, 5.92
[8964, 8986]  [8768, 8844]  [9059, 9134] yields 0.00 mag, 6.5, 5.92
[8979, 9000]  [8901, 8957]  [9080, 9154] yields 0.01 mag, 6.22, 5.96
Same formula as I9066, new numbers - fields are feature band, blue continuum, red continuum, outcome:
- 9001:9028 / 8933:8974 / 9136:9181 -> 0.04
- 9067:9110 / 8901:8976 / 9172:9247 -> 0.02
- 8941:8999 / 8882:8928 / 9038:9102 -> -0.02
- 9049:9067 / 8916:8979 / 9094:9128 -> 0.03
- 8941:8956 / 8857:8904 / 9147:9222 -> -0.04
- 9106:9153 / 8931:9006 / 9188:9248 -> -0.02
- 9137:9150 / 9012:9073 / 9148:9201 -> 0.02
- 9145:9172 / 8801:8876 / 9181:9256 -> -0.05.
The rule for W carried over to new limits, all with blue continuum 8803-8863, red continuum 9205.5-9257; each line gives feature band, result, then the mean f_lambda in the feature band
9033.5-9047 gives -0.73 angstrom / 6.28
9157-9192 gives -2.16 angstrom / 6.09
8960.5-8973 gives -0.38 angstrom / 6.27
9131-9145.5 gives -0.18 angstrom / 5.87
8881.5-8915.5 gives 0.20 angstrom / 6.16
